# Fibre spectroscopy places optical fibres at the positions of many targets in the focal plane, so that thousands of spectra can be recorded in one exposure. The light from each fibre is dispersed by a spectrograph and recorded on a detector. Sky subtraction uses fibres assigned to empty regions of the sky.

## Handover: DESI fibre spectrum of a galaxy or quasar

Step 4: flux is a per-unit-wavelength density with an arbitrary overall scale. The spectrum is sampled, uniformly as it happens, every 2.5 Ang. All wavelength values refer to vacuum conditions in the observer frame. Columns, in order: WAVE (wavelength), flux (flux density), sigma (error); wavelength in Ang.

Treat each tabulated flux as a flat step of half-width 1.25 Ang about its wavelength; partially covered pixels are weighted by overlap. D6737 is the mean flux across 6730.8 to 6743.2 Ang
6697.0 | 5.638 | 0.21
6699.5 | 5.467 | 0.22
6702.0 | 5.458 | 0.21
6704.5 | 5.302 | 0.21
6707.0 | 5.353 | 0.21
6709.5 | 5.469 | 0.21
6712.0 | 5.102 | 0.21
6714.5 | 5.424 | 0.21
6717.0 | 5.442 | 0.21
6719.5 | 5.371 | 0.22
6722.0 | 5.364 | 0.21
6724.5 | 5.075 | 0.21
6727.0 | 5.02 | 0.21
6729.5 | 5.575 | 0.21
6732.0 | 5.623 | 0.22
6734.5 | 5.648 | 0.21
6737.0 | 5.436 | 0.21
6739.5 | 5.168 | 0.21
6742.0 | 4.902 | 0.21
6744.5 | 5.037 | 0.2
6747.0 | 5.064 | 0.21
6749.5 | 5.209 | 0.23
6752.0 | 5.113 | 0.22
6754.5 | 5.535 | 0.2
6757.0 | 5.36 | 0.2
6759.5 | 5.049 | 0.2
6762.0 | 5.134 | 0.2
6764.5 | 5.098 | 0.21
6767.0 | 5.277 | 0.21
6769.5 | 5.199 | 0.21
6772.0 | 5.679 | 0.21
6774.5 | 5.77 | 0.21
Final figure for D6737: 5.36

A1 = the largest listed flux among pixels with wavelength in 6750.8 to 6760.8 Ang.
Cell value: 5.535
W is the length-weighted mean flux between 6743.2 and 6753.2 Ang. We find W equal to 5.1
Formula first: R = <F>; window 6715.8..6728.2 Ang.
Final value 5.25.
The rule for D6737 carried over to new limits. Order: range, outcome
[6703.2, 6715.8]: 5.33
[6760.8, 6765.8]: 5.12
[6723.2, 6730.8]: 5.23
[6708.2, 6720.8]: 5.36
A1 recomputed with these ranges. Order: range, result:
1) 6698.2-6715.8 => 5.469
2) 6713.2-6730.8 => 5.575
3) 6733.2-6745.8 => 5.648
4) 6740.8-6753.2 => 5.209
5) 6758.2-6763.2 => 5.134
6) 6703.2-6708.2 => 5.353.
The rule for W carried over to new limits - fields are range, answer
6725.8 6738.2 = 5.46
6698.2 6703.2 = 5.46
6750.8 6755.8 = 5.33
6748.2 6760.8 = 5.25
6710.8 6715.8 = 5.27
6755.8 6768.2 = 5.18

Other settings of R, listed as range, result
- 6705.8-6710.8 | 5.41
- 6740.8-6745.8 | 4.97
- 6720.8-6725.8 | 5.22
